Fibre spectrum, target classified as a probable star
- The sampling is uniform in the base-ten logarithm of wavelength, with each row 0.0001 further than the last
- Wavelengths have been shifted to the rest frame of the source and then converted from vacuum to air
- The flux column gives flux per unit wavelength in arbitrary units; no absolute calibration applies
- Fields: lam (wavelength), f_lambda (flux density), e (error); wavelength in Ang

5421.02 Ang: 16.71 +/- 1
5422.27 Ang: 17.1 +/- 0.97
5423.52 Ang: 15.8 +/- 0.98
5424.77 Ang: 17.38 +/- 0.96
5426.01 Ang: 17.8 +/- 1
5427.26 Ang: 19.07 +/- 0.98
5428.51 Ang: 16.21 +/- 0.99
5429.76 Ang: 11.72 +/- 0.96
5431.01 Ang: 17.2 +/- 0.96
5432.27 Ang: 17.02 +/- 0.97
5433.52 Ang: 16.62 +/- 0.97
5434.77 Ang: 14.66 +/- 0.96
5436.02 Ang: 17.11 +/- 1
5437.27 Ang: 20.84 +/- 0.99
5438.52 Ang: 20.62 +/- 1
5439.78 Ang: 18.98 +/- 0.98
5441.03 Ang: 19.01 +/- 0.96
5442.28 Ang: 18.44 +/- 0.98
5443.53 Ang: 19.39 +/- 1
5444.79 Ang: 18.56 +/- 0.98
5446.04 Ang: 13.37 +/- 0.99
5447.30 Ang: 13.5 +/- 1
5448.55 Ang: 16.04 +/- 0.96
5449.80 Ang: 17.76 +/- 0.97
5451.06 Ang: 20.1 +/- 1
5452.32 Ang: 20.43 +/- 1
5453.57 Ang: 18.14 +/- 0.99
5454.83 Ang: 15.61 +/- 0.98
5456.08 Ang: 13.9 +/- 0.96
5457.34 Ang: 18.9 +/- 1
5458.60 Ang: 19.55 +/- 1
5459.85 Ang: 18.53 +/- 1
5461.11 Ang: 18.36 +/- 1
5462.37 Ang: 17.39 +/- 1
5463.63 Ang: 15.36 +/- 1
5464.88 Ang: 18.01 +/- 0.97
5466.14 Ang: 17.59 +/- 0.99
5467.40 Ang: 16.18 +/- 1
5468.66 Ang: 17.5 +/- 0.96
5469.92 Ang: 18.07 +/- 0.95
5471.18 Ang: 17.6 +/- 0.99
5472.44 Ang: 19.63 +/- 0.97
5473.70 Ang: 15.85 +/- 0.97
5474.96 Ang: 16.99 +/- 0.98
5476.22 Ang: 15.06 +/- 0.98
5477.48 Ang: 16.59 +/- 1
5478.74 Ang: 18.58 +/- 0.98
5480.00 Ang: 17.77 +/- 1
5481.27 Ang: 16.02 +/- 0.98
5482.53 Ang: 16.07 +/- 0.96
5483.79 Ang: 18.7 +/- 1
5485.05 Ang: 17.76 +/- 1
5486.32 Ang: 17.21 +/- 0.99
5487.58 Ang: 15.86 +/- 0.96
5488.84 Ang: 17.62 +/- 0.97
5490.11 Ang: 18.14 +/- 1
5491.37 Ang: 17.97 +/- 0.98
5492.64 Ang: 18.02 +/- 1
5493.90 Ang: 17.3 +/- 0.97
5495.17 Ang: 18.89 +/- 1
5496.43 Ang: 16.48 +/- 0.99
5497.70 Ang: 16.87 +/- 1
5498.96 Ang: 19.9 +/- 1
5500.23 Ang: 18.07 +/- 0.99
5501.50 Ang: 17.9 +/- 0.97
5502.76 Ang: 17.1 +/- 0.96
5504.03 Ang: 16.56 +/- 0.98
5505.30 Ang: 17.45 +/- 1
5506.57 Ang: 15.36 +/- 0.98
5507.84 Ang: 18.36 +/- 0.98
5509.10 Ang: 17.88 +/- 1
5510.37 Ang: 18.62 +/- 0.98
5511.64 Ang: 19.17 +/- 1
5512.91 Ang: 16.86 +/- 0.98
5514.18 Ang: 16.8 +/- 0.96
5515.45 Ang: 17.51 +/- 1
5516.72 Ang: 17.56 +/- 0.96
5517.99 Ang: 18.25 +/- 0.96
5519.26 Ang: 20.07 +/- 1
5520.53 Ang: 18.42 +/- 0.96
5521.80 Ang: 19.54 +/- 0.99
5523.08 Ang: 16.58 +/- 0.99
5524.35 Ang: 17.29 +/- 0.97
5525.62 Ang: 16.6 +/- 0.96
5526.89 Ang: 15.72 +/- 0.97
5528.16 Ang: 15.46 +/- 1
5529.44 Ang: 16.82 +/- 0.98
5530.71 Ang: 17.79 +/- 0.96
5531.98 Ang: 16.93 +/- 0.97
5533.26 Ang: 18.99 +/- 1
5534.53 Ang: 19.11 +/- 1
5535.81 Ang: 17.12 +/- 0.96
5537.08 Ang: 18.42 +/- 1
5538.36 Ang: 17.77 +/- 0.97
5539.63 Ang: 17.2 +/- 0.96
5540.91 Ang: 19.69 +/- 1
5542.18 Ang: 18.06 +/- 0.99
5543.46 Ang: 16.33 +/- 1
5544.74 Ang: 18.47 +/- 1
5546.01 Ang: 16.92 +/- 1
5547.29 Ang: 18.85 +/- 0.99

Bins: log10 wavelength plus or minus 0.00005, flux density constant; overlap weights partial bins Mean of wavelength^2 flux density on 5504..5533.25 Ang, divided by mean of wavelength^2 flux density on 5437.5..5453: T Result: 1.0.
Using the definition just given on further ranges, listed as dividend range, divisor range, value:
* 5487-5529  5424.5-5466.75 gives 1.03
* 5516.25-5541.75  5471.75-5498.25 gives 1.04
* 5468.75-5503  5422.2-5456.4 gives 1.03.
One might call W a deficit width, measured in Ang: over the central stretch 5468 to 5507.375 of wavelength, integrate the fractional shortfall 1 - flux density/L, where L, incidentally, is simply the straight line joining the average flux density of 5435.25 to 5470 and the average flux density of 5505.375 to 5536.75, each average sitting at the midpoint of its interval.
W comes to 0.7 Ang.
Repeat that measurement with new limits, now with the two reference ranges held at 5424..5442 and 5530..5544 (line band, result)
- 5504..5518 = 0.23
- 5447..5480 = 0.38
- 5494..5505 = 0.05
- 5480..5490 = 0.32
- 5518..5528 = 0.12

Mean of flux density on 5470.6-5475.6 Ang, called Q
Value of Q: 17.5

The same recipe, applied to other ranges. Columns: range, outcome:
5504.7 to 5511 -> 17.5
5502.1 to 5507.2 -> 16.6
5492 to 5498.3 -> 17.5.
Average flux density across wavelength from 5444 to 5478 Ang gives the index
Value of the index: 17.2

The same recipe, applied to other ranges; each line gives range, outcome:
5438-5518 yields 17.5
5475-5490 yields 17.1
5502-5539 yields 17.6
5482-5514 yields 17.6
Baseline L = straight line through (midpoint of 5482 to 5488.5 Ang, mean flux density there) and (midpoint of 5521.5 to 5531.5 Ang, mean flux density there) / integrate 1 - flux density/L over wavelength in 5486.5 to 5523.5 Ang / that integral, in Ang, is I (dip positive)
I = -1.6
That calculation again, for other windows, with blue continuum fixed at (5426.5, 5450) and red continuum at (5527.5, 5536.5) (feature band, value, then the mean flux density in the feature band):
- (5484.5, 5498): -0.1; 17.5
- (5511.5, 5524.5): -0.4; 18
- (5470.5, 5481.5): 0.1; 17.2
